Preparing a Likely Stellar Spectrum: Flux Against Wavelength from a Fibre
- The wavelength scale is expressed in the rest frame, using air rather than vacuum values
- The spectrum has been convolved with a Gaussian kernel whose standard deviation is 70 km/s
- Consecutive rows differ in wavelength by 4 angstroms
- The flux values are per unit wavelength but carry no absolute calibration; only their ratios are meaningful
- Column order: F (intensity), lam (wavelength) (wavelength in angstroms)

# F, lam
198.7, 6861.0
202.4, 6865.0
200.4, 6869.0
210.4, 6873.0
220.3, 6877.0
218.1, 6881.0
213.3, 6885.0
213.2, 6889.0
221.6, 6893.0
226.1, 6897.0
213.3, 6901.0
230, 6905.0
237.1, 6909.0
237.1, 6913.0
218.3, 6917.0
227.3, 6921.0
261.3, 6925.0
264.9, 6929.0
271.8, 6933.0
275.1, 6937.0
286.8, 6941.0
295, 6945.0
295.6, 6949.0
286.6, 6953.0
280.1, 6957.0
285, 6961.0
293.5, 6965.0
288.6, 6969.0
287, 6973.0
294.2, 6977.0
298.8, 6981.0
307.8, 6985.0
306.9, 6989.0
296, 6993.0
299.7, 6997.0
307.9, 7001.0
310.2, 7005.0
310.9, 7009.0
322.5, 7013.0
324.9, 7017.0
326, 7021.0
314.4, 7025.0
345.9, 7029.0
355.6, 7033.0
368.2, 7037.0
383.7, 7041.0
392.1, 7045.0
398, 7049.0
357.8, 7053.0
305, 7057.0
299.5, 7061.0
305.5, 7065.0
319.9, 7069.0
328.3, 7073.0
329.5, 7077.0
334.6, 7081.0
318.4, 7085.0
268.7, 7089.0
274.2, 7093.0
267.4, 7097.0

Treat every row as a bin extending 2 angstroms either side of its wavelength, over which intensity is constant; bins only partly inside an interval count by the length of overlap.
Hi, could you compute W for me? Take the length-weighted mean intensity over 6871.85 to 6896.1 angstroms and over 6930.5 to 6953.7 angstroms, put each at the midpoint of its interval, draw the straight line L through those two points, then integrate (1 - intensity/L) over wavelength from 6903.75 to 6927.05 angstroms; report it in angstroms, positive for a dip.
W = 1.6 angstroms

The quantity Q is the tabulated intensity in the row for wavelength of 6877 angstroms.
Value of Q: 220.3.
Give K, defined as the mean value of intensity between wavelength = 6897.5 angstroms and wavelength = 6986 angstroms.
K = 269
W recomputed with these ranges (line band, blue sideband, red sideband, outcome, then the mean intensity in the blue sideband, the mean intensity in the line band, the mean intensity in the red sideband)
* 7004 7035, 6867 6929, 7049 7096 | -4.18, 225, 327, 316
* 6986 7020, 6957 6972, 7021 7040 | 1.20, 288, 310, 346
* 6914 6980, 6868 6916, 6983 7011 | -2.55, 220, 275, 306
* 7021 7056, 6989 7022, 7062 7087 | -4.88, 312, 361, 322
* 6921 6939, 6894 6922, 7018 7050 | -1.01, 227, 264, 358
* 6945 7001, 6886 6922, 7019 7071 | -2.35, 224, 294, 344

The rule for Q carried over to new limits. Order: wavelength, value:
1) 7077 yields 329.5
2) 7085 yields 318.4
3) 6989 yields 306.9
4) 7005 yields 310.2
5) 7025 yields 314.4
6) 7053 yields 357.8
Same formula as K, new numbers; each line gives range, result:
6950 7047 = 316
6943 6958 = 290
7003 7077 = 337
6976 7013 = 305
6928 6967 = 284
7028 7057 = 368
